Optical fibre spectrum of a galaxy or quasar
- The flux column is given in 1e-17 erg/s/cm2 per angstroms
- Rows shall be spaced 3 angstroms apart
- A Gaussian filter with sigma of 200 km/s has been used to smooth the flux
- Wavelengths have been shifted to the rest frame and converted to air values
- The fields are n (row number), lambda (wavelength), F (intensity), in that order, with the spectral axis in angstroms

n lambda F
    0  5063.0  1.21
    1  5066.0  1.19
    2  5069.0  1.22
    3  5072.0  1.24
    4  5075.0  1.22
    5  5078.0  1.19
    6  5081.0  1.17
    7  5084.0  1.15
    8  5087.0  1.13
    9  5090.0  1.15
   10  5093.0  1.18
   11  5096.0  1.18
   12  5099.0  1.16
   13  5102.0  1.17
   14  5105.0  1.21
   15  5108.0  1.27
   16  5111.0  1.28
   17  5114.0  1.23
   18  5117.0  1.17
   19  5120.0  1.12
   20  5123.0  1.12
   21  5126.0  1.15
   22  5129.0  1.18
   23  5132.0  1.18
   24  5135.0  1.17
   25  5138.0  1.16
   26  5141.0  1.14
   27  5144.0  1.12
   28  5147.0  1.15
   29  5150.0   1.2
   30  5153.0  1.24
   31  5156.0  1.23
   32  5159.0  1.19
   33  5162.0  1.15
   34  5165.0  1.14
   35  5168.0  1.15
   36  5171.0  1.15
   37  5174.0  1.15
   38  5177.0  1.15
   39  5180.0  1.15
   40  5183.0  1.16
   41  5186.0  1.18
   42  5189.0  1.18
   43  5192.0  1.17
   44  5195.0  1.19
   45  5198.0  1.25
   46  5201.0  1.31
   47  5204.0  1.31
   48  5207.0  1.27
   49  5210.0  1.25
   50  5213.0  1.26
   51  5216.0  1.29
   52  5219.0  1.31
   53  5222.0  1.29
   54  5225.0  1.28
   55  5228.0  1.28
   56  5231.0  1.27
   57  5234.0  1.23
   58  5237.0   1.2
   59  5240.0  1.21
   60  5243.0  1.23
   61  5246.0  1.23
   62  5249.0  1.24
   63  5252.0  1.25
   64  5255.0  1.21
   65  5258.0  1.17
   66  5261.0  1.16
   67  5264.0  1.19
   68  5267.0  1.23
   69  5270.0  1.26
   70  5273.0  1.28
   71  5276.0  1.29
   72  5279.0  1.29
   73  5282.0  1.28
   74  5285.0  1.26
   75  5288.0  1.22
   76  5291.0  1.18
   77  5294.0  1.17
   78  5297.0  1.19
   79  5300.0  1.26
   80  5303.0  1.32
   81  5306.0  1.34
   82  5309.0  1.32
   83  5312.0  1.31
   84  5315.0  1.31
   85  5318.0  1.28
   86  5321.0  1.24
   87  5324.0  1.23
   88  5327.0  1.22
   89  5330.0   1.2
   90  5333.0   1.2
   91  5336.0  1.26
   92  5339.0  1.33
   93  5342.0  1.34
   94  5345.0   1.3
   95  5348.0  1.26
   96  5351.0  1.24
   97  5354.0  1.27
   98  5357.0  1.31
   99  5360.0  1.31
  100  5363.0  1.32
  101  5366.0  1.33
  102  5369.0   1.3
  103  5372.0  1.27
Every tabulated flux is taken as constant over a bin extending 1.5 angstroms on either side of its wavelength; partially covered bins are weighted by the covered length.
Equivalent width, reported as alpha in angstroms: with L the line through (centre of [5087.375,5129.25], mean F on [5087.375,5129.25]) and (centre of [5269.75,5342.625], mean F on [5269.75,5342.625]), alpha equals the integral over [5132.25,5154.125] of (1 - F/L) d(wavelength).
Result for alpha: 0.5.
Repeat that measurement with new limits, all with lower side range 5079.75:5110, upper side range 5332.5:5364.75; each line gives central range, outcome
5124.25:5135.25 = 0.23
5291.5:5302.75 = 0.44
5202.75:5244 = -0.96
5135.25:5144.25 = 0.38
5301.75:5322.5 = -0.49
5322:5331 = 0.42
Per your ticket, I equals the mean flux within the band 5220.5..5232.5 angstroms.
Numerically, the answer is 1.28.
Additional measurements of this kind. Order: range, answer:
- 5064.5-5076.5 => 1.22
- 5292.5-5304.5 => 1.24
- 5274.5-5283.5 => 1.29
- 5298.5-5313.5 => 1.31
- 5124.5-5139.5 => 1.17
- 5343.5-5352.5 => 1.27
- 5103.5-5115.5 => 1.25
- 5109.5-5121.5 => 1.2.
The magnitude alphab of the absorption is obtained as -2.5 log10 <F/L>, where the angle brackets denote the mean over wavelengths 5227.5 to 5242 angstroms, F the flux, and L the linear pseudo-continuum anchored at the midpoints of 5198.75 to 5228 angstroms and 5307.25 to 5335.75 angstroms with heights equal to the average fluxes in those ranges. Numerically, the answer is 0.04 mag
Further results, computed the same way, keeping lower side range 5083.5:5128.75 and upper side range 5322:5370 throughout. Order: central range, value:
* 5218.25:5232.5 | -0.05 mag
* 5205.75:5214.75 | -0.03 mag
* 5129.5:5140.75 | 0.02 mag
